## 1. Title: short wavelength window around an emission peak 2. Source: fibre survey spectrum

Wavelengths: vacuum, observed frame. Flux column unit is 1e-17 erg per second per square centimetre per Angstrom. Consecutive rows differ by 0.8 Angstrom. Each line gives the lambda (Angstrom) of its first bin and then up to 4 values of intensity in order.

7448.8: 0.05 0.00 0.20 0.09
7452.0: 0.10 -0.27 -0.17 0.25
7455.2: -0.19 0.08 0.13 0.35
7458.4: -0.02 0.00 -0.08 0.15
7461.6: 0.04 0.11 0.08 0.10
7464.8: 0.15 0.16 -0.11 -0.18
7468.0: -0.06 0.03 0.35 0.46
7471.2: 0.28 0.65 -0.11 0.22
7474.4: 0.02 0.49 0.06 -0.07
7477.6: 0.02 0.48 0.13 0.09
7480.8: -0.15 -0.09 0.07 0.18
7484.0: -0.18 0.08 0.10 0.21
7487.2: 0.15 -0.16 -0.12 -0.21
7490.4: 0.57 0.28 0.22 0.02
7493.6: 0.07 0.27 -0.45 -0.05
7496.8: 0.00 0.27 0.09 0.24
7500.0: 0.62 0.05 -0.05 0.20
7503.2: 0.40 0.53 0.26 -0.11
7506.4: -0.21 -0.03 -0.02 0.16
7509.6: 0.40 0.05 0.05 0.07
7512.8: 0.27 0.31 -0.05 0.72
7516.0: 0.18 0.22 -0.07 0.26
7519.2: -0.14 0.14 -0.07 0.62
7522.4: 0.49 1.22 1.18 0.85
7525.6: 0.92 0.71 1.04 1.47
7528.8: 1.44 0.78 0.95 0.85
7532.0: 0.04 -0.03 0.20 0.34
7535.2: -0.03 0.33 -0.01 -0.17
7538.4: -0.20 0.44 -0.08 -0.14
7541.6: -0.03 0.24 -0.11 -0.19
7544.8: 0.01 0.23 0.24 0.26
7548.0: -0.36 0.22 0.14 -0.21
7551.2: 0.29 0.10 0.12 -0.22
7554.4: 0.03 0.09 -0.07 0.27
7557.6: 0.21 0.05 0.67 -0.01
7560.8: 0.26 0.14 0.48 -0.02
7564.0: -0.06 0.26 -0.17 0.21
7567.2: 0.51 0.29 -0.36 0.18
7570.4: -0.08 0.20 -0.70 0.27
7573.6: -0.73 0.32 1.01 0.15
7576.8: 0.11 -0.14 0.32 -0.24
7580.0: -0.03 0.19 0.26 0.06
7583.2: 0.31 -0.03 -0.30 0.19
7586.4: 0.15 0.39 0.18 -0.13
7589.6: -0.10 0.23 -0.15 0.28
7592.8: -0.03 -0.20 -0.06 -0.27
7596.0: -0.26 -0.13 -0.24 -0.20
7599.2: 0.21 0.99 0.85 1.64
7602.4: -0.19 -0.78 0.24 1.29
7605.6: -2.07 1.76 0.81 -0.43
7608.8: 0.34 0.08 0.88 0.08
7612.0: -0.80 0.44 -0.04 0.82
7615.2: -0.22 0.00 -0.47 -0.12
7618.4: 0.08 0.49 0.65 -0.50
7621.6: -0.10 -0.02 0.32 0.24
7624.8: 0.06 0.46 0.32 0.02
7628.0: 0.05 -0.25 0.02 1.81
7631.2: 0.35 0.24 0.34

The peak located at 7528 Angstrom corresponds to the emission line [O II]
